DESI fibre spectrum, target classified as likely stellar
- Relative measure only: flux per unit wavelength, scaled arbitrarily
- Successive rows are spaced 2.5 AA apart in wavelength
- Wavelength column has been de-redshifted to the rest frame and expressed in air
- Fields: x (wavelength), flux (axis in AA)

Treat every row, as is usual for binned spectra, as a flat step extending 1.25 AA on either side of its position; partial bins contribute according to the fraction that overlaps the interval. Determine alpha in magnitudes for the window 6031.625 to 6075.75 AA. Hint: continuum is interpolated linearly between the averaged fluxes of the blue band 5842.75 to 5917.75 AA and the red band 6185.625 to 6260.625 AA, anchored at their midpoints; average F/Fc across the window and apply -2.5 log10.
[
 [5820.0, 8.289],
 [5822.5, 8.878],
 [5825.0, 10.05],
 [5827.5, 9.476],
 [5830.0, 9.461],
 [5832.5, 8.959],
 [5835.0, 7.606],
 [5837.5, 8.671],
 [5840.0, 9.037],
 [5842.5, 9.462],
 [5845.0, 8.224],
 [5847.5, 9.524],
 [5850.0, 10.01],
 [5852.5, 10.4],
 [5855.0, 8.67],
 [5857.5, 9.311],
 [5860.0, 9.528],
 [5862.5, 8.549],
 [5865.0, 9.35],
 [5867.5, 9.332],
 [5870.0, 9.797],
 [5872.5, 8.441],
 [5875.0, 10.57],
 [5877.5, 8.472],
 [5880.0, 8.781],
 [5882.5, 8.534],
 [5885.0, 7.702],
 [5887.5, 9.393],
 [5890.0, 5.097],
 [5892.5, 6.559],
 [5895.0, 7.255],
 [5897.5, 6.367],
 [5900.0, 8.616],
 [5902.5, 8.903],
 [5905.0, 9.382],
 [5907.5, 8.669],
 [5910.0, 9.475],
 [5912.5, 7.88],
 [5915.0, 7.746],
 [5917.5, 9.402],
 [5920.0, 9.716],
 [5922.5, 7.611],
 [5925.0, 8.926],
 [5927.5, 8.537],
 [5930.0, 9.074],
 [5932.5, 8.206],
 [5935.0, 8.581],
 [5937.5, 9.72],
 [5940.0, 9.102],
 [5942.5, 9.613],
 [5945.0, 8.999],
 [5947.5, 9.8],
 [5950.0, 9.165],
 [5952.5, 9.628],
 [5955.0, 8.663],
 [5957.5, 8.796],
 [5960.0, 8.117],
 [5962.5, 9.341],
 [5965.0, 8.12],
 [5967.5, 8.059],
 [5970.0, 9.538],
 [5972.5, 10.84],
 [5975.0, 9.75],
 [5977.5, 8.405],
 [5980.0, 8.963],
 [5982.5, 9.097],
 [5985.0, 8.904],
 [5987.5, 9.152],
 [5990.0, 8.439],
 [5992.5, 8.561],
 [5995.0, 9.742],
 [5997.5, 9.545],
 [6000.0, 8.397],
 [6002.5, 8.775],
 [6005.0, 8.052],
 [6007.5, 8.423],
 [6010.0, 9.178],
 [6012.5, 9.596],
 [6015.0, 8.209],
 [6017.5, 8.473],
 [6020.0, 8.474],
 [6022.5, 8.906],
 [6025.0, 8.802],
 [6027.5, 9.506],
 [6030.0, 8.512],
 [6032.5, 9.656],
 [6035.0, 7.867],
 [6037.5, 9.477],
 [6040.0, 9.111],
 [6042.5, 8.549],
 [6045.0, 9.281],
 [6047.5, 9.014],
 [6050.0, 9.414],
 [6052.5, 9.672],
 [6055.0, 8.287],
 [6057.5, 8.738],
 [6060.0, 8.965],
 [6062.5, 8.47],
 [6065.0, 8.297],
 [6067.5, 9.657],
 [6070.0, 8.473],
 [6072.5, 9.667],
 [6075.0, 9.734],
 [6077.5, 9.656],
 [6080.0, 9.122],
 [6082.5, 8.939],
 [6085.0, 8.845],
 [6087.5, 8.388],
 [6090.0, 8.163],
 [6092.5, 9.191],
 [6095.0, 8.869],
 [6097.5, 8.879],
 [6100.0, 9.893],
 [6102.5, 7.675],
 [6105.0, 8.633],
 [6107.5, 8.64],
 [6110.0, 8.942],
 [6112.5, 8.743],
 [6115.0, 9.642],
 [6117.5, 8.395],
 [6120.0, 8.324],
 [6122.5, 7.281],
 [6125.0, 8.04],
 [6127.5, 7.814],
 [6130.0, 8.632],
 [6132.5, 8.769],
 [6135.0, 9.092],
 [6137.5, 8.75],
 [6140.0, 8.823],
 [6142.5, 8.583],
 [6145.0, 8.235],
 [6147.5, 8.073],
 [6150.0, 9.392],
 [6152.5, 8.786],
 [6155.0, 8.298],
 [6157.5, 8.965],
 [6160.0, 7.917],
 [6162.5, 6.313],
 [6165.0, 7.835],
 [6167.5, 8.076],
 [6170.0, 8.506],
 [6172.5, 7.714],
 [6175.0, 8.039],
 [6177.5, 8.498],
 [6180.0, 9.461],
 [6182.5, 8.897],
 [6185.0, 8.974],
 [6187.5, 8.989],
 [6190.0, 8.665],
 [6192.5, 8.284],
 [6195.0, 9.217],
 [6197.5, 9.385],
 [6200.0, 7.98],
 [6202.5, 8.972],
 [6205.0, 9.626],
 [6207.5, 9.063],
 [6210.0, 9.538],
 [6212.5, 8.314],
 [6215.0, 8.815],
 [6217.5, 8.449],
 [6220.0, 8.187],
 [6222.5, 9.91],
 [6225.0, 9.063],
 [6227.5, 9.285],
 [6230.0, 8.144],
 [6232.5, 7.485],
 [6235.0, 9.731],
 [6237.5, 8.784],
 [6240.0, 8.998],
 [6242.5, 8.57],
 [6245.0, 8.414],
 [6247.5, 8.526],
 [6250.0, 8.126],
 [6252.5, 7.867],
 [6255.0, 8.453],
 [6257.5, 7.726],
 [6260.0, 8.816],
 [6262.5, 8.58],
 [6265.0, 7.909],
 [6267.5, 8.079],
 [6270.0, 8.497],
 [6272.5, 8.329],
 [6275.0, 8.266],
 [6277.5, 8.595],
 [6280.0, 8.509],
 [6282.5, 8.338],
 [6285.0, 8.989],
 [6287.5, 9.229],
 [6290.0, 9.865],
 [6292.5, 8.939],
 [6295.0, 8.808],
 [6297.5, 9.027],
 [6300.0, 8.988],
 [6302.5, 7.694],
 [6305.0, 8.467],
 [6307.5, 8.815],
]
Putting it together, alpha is -0.04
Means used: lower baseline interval 8.67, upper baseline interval 8.71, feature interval 9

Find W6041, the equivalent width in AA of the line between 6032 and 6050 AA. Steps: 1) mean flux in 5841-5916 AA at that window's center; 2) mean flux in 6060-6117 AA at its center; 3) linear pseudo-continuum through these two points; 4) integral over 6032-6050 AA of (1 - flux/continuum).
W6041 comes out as -0.26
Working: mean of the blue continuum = 8.67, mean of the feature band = 9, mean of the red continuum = 8.93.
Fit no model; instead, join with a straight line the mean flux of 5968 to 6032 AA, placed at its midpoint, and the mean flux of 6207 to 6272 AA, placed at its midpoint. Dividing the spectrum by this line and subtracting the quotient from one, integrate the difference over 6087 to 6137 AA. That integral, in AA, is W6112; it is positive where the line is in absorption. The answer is 1.03 AA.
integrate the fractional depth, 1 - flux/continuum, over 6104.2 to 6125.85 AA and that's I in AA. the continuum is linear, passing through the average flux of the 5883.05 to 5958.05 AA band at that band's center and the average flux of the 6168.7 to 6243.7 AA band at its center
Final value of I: 0.5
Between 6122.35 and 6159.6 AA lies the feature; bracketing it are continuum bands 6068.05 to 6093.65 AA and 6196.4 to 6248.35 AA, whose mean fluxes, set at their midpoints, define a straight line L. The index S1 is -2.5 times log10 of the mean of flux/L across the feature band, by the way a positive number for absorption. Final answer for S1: 0.05 mag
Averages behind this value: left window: 9.03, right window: 8.82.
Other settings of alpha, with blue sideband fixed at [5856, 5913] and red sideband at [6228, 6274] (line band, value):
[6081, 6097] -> -0.04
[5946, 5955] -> -0.11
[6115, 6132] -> 0.03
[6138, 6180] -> 0.02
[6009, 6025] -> -0.04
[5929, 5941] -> -0.05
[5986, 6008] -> -0.04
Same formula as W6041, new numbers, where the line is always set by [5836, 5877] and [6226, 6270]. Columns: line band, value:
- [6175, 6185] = -0.3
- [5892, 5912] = 2.1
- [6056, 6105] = -0.6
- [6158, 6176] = 1.7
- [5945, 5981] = -0.1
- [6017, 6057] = -0.2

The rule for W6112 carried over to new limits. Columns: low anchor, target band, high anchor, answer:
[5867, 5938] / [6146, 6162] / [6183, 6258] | 0.40 AA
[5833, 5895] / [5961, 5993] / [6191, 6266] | -1.03 AA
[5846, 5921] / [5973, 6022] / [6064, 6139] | -0.77 AA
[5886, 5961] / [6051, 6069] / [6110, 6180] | -0.89 AA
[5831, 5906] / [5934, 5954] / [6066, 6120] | -1.27 AA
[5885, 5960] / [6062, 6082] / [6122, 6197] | -1.56 AA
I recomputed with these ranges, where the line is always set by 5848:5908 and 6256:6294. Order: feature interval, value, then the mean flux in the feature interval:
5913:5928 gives 0.1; 8.62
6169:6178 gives 0.5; 8.15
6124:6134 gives 0.3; 8.34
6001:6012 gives 0.0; 8.67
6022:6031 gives -0.3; 8.95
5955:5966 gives 0.0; 8.61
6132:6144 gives -0.3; 8.79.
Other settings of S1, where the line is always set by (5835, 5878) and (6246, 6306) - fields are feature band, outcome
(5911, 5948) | 0.031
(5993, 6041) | 0.010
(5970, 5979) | -0.070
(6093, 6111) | 0.001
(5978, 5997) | 0.003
